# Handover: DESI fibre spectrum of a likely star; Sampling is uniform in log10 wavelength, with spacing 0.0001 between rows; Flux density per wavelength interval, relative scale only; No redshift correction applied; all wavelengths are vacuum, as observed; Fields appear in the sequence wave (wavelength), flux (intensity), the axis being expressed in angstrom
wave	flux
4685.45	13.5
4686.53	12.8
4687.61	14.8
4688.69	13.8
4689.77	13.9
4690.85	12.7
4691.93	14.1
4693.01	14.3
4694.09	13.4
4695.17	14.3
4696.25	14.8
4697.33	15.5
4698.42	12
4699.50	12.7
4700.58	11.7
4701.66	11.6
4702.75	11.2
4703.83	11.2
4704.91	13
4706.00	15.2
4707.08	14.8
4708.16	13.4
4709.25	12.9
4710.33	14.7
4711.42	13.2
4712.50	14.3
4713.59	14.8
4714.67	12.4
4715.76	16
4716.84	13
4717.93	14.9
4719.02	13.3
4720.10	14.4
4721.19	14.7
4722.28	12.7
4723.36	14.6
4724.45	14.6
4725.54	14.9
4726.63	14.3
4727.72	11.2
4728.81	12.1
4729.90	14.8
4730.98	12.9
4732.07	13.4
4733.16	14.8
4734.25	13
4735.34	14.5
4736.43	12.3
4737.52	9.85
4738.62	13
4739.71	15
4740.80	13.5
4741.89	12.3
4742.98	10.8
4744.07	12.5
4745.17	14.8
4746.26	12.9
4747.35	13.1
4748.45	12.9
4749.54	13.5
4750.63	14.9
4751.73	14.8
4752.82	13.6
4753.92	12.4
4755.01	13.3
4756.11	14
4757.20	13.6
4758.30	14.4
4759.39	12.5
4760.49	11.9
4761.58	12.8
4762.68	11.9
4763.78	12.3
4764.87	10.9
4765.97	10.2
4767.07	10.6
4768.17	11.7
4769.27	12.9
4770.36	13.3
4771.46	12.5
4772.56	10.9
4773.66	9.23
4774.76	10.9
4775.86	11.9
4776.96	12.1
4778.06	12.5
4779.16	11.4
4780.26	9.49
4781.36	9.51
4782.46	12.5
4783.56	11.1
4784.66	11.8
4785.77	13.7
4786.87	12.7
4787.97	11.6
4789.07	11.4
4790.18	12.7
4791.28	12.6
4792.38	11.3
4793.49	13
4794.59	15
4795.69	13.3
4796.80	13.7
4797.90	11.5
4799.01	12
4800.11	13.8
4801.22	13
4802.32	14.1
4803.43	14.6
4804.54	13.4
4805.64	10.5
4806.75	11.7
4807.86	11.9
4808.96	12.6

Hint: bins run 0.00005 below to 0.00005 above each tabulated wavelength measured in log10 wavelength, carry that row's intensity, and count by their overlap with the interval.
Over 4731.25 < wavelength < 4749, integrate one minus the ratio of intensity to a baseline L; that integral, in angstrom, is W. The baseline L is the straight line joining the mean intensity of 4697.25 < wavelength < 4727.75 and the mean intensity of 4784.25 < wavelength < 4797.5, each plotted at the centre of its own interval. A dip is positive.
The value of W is 0.3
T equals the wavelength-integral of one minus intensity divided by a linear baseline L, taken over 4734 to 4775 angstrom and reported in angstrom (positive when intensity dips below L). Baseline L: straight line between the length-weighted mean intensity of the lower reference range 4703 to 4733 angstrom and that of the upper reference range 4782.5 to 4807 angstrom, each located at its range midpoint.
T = 1.91 angstrom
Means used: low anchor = 13.8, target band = 12.6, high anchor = 12.7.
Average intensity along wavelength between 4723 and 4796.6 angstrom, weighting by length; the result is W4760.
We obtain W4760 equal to 12.6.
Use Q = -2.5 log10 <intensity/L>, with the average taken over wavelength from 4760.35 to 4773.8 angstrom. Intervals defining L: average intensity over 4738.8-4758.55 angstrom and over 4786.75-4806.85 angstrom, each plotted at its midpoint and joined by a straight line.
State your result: 0.13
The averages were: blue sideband 13.4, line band 11.7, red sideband 12.8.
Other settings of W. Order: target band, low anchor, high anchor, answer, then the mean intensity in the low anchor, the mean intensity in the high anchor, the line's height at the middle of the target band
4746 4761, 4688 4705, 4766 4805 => -1.1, 13.2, 12.2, 12.5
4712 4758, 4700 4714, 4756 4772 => -2.8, 13.2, 12.3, 12.8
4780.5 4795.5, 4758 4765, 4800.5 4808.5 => 0.5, 12.4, 12.8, 12.6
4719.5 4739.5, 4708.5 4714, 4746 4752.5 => 0.5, 13.9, 13.7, 13.8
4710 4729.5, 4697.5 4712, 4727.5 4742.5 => -1.3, 13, 13.1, 13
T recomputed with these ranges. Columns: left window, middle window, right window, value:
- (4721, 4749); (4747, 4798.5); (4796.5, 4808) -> 2.57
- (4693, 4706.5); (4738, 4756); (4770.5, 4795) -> -1.41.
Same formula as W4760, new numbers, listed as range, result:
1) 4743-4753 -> 13.5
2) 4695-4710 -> 13.2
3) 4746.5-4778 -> 12.5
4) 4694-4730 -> 13.6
